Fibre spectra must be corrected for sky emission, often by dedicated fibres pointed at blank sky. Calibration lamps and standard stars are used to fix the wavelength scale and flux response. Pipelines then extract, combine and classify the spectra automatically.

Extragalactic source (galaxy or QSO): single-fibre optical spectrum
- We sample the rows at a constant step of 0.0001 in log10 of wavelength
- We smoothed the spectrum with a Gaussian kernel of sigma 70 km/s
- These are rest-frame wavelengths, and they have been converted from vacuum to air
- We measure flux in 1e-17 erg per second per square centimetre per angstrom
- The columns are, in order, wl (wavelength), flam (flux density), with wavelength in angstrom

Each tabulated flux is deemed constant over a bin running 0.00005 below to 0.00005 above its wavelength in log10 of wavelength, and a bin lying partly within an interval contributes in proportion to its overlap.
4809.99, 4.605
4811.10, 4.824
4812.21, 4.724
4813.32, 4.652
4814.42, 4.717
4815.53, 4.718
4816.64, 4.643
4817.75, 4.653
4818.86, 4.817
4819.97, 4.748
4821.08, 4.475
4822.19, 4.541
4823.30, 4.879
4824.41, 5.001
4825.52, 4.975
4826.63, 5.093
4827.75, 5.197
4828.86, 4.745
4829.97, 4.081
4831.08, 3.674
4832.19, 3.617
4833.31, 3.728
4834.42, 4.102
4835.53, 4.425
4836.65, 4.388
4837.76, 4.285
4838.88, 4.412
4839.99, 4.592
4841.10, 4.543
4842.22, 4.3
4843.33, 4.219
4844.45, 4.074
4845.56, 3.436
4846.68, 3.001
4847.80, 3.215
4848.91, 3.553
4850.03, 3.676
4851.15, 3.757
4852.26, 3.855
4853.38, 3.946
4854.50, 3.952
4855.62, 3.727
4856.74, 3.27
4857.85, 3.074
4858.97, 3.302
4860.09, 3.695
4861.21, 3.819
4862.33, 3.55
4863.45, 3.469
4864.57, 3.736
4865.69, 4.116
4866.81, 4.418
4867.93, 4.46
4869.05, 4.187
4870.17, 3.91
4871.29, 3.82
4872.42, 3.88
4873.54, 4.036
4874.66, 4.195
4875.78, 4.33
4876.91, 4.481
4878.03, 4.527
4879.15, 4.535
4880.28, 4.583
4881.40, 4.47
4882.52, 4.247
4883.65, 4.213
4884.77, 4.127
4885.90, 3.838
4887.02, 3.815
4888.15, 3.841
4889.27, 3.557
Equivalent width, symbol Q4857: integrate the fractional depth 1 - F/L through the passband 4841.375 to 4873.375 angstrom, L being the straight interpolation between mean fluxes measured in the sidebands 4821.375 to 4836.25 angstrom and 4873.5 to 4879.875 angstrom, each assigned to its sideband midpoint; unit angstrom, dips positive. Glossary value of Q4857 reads 4.6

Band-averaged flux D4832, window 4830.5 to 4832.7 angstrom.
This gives 3.66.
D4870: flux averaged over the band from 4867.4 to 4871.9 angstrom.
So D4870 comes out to 4.09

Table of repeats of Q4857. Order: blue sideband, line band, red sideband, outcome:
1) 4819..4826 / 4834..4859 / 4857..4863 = 0.4 angstrom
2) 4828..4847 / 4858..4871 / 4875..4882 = 1.5 angstrom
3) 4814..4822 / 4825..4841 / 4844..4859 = -0.8 angstrom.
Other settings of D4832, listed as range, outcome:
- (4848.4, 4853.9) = 3.76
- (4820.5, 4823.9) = 4.64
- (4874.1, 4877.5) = 4.34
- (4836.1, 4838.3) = 4.34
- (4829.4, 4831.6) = 3.89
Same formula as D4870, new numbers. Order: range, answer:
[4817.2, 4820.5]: 4.74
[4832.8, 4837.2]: 4.16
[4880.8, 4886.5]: 4.18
